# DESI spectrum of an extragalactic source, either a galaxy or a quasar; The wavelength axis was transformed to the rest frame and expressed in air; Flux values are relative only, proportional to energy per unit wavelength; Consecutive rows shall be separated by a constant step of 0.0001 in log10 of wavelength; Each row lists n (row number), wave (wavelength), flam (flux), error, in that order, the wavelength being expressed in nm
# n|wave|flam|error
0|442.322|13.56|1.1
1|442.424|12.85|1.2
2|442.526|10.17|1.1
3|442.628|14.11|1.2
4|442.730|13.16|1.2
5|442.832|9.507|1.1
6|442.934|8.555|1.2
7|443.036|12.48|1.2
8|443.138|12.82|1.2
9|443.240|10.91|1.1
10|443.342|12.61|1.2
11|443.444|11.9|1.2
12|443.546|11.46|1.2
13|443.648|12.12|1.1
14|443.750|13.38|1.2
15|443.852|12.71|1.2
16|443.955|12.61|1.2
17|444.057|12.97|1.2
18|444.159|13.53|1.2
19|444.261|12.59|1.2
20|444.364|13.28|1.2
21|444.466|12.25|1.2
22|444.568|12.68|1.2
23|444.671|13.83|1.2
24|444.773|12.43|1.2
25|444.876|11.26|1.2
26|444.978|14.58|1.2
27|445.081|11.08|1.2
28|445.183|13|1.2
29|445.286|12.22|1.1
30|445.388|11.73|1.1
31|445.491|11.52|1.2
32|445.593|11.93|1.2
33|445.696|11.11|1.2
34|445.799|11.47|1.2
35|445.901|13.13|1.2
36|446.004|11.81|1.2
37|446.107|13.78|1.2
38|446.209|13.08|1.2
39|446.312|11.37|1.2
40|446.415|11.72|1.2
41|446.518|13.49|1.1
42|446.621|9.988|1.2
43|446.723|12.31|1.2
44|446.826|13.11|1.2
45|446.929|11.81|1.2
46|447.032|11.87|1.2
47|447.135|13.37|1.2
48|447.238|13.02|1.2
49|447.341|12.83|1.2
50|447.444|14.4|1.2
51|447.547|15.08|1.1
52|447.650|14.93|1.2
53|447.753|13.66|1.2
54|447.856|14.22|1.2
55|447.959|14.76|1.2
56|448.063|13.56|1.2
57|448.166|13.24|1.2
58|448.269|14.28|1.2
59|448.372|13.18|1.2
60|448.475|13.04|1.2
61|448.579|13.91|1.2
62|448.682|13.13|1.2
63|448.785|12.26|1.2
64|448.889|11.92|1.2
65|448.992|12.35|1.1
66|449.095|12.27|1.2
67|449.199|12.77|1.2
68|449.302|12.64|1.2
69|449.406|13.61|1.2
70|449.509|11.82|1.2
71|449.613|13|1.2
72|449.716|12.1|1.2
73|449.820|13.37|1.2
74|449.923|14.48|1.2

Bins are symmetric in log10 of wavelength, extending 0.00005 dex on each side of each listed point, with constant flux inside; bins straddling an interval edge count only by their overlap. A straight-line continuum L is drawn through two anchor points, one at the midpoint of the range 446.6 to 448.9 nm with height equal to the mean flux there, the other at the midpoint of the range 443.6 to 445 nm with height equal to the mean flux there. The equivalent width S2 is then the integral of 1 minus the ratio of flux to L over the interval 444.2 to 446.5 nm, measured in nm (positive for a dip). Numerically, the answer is 0.105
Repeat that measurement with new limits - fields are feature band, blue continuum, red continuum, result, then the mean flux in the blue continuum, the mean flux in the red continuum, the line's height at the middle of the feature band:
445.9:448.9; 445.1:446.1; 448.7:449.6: -0.199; 12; 12.5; 12.3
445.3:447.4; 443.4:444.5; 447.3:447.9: 0.222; 12.6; 14.2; 13.7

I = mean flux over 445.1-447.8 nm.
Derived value 12.6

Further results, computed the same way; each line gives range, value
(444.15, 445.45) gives 12.6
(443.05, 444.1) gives 12.4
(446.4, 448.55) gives 13.3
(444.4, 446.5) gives 12.3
